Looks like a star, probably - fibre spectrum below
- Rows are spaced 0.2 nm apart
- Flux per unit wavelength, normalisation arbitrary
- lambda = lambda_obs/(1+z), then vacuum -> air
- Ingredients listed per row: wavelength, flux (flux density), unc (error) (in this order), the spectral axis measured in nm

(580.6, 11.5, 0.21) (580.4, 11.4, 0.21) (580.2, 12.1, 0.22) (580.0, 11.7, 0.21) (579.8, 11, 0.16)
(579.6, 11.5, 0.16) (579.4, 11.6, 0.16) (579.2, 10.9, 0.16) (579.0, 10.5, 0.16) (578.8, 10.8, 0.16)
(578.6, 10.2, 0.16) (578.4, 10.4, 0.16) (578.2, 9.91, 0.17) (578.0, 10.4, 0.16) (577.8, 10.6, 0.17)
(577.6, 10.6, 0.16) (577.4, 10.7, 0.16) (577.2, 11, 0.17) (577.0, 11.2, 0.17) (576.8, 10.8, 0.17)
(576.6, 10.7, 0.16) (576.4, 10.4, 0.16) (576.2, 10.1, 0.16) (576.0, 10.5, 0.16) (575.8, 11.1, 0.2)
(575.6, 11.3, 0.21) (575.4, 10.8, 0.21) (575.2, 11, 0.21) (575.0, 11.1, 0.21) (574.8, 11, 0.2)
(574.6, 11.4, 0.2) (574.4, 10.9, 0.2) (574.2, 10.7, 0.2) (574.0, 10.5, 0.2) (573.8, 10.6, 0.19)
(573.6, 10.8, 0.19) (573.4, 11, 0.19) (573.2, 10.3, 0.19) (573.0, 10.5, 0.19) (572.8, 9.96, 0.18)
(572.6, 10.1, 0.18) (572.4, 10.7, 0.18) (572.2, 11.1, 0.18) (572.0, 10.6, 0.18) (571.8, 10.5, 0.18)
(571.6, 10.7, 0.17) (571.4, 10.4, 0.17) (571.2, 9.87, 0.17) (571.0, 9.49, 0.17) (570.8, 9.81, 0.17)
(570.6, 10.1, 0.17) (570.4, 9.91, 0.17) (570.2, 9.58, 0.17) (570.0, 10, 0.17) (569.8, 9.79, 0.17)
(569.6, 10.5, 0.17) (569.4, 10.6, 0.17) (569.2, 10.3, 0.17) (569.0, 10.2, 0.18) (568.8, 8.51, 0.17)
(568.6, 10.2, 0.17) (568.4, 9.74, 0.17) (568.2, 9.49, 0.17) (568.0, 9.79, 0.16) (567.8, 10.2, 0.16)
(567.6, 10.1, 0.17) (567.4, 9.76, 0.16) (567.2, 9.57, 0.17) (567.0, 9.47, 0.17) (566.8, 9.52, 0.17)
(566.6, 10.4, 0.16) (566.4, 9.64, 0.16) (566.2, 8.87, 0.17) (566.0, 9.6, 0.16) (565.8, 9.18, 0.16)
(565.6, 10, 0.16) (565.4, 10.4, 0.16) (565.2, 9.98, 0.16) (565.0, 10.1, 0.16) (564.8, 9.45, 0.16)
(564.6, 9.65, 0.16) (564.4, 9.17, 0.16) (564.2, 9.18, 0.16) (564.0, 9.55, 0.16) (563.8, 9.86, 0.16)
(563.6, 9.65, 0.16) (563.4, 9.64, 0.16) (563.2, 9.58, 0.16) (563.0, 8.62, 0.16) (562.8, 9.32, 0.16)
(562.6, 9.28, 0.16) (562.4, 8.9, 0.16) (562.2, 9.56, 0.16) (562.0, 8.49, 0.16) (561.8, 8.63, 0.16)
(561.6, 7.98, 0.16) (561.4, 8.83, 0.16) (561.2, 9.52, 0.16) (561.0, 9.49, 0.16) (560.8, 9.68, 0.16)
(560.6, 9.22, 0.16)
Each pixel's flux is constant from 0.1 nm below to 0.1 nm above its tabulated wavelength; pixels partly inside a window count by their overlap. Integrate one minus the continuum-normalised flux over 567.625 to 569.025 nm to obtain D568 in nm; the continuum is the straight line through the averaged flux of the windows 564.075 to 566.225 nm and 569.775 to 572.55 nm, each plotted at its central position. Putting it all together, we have 0.027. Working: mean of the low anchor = 9.62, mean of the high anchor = 10.2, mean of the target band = 9.73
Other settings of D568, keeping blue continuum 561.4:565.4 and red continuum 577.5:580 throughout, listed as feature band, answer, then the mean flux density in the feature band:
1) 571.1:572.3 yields -0.053 nm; 10.5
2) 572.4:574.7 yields -0.081 nm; 10.6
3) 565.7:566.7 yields 0.004 nm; 9.54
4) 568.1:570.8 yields -0.011 nm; 9.91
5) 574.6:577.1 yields -0.092 nm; 10.9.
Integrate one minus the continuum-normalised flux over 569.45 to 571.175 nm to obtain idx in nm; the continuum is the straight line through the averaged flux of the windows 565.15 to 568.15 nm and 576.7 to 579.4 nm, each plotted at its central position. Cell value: 0.02 nm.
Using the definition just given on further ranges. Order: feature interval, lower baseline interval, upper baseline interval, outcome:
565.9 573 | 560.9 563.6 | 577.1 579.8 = -0.124 nm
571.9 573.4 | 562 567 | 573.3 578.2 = -0.010 nm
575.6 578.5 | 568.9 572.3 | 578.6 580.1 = 0.060 nm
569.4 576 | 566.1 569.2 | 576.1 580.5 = -0.162 nm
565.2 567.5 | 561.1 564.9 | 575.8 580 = -0.035 nm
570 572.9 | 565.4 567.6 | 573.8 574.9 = 0.064 nm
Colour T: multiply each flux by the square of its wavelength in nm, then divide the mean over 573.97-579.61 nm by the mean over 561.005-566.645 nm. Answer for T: 1.2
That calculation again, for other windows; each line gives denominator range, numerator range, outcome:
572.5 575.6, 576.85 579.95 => 1.02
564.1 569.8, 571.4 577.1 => 1.13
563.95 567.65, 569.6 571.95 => 1.06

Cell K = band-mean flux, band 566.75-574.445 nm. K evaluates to 10.1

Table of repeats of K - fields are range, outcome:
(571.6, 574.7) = 10.6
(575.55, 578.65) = 10.6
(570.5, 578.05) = 10.6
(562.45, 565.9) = 9.56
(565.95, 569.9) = 9.82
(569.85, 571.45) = 9.88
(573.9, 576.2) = 10.9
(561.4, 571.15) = 9.6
